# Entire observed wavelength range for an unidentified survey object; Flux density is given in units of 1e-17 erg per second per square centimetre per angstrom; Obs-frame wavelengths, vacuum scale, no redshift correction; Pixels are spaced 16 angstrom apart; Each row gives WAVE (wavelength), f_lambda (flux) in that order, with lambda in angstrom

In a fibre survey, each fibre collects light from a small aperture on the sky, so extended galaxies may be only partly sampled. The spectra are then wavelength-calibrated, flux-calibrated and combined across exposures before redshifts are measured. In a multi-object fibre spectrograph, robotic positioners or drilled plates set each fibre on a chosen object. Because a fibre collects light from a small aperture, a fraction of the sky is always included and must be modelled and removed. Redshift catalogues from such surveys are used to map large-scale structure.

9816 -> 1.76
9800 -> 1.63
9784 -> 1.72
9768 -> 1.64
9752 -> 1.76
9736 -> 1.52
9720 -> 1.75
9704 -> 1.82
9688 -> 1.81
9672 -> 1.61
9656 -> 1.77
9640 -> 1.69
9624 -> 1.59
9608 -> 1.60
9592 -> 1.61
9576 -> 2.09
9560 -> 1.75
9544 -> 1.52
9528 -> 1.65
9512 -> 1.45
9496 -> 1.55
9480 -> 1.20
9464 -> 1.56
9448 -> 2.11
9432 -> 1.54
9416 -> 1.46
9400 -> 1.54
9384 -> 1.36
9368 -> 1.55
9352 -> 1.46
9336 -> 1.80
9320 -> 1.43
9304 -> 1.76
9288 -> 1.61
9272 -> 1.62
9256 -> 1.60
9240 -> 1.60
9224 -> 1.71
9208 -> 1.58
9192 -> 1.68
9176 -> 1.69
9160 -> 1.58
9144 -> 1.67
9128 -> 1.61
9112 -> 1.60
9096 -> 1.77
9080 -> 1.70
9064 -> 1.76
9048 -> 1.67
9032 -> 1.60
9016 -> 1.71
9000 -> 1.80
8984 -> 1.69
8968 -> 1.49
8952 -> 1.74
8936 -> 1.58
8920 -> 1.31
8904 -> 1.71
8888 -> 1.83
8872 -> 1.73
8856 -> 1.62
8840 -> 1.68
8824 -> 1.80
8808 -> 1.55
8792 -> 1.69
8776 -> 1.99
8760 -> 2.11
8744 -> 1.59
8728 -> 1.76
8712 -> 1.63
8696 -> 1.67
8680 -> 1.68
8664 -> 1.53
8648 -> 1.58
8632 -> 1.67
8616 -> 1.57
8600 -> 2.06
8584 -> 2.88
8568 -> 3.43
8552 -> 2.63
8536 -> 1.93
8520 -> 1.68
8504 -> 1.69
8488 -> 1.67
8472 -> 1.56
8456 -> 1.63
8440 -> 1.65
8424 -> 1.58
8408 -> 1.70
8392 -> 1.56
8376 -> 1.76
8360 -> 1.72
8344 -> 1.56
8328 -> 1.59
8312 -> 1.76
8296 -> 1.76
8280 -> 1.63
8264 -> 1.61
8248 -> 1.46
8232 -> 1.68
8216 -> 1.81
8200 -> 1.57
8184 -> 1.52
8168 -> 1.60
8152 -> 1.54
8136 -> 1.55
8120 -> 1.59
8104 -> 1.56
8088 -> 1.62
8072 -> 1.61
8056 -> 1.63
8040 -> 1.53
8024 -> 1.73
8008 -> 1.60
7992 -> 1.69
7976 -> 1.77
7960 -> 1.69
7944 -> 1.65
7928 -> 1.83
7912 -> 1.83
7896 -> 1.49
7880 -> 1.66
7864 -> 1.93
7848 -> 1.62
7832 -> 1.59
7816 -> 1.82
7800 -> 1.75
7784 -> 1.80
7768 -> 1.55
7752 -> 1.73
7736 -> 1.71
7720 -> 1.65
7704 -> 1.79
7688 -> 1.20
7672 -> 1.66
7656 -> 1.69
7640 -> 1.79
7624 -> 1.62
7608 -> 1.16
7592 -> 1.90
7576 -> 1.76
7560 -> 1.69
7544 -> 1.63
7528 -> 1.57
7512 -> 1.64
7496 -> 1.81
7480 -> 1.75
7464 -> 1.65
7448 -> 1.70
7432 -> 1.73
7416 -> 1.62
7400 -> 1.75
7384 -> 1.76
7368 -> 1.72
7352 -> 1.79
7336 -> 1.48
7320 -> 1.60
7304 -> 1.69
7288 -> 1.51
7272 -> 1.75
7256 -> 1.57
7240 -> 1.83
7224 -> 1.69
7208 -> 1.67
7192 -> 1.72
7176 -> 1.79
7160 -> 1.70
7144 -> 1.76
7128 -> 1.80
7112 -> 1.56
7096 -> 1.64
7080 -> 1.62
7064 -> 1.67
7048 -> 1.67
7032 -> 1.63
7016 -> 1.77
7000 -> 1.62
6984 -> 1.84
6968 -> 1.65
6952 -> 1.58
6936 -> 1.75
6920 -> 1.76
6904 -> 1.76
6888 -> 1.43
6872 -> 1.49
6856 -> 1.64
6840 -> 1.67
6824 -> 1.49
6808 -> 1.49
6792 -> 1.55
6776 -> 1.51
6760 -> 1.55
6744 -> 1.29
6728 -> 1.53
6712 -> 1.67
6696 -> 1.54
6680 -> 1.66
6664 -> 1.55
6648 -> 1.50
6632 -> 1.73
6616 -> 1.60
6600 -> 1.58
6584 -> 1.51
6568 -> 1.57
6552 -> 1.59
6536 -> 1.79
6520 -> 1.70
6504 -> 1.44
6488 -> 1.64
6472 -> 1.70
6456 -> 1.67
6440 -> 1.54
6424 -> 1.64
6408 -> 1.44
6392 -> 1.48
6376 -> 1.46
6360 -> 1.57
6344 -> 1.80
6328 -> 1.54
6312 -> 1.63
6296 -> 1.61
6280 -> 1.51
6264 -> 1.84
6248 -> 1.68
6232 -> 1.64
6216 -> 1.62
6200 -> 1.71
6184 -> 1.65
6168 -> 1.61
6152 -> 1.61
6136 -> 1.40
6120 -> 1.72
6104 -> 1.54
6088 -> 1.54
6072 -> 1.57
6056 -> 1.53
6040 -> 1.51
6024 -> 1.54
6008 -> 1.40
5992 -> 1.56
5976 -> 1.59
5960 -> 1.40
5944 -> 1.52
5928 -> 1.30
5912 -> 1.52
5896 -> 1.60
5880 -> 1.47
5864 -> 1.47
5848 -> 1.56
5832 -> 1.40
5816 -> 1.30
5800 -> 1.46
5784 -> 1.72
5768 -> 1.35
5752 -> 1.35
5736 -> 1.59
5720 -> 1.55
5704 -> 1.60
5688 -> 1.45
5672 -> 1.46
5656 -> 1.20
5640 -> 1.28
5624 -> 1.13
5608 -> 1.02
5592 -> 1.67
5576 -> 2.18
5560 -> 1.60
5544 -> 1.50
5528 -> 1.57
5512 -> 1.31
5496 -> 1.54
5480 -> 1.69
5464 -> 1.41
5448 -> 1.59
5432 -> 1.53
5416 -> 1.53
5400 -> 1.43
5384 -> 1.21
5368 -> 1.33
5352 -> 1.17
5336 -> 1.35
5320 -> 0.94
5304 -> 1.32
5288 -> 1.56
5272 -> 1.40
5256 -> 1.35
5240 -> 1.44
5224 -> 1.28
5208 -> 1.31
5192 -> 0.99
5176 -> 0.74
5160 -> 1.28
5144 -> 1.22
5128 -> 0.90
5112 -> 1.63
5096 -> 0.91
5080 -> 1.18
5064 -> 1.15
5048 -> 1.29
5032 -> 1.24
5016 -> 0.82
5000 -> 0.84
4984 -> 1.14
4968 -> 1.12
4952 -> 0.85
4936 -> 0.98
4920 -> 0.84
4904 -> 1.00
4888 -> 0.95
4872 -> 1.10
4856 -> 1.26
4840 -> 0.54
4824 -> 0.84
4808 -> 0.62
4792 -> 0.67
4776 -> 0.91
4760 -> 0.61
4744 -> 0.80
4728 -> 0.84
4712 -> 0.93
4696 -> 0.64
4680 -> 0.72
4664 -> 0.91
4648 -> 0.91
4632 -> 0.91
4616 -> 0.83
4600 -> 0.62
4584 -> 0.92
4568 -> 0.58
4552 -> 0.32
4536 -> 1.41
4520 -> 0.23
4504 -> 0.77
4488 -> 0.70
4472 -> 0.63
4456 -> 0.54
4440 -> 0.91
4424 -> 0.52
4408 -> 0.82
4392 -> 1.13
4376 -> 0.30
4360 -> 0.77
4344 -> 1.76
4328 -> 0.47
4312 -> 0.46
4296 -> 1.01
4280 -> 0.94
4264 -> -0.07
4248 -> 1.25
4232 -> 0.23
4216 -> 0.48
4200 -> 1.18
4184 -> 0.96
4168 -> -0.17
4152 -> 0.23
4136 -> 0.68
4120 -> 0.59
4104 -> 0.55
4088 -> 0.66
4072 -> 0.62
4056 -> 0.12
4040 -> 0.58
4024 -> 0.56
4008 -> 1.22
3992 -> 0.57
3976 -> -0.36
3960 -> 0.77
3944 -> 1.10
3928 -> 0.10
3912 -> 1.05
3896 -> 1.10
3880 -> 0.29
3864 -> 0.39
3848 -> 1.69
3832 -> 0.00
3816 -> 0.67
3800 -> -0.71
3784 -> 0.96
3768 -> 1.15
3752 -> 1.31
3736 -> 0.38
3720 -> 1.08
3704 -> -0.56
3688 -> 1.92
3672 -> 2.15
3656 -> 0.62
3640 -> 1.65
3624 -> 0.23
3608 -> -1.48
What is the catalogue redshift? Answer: 0.30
